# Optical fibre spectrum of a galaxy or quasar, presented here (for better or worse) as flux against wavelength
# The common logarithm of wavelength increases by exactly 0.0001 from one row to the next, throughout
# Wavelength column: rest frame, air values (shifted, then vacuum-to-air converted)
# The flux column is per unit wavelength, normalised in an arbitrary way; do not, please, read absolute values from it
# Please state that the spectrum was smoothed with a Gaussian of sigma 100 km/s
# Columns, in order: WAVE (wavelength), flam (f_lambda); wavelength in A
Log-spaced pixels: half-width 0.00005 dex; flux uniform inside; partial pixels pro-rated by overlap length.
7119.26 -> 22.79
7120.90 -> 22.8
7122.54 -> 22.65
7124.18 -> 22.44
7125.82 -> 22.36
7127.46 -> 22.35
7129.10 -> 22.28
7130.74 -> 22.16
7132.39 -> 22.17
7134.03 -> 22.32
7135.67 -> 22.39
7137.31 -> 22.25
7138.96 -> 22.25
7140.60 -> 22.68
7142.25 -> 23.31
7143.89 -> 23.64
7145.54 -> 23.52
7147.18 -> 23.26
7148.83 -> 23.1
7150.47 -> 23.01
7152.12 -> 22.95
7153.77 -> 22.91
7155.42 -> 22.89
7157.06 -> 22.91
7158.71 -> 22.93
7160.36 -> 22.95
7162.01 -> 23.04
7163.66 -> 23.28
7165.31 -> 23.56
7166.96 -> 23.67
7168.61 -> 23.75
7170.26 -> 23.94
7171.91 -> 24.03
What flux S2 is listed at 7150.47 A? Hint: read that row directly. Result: 23.01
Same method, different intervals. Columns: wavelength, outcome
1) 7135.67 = 22.39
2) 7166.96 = 23.67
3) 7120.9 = 22.8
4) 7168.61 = 23.75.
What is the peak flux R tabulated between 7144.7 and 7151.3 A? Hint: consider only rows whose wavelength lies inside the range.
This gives 23.52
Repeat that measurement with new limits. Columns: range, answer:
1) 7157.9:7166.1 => 23.56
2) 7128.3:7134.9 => 22.32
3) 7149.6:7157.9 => 23.01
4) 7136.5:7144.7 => 23.64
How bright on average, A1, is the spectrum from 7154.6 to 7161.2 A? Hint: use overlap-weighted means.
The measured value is 22.9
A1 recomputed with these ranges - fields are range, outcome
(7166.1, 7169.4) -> 23.7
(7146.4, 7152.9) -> 23.1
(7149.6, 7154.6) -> 22.9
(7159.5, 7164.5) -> 23.1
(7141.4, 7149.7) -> 23.4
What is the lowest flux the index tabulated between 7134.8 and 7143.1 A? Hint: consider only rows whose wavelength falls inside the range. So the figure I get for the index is 22.25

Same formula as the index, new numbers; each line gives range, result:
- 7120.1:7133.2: 22.16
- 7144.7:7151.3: 23.01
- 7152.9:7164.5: 22.89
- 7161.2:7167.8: 23.04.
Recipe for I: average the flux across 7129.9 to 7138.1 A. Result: 22.3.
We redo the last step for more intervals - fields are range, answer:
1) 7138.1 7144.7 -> 23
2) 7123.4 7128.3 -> 22.4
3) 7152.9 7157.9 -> 22.9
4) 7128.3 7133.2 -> 22.2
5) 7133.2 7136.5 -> 22.4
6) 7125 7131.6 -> 22.3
